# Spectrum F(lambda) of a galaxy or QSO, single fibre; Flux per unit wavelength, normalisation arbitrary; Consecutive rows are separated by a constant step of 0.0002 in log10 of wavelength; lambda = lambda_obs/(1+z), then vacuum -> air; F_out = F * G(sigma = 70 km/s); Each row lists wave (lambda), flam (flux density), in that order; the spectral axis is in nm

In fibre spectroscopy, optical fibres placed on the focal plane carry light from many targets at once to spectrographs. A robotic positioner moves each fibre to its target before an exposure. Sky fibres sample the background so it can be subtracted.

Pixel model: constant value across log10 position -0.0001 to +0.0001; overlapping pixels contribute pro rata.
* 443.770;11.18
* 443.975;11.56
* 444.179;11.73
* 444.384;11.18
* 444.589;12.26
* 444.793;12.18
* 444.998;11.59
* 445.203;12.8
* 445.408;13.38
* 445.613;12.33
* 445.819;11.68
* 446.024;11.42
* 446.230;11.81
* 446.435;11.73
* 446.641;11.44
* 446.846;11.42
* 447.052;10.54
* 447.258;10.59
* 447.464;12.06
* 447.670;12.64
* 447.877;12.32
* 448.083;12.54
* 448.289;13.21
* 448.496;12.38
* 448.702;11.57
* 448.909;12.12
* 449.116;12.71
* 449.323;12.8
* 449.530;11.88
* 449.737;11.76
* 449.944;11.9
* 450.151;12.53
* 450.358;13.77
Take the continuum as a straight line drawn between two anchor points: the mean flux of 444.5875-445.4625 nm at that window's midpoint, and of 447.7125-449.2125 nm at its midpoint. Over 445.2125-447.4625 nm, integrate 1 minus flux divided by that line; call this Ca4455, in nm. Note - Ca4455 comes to 0.130 nm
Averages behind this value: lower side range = 12.4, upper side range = 12.4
